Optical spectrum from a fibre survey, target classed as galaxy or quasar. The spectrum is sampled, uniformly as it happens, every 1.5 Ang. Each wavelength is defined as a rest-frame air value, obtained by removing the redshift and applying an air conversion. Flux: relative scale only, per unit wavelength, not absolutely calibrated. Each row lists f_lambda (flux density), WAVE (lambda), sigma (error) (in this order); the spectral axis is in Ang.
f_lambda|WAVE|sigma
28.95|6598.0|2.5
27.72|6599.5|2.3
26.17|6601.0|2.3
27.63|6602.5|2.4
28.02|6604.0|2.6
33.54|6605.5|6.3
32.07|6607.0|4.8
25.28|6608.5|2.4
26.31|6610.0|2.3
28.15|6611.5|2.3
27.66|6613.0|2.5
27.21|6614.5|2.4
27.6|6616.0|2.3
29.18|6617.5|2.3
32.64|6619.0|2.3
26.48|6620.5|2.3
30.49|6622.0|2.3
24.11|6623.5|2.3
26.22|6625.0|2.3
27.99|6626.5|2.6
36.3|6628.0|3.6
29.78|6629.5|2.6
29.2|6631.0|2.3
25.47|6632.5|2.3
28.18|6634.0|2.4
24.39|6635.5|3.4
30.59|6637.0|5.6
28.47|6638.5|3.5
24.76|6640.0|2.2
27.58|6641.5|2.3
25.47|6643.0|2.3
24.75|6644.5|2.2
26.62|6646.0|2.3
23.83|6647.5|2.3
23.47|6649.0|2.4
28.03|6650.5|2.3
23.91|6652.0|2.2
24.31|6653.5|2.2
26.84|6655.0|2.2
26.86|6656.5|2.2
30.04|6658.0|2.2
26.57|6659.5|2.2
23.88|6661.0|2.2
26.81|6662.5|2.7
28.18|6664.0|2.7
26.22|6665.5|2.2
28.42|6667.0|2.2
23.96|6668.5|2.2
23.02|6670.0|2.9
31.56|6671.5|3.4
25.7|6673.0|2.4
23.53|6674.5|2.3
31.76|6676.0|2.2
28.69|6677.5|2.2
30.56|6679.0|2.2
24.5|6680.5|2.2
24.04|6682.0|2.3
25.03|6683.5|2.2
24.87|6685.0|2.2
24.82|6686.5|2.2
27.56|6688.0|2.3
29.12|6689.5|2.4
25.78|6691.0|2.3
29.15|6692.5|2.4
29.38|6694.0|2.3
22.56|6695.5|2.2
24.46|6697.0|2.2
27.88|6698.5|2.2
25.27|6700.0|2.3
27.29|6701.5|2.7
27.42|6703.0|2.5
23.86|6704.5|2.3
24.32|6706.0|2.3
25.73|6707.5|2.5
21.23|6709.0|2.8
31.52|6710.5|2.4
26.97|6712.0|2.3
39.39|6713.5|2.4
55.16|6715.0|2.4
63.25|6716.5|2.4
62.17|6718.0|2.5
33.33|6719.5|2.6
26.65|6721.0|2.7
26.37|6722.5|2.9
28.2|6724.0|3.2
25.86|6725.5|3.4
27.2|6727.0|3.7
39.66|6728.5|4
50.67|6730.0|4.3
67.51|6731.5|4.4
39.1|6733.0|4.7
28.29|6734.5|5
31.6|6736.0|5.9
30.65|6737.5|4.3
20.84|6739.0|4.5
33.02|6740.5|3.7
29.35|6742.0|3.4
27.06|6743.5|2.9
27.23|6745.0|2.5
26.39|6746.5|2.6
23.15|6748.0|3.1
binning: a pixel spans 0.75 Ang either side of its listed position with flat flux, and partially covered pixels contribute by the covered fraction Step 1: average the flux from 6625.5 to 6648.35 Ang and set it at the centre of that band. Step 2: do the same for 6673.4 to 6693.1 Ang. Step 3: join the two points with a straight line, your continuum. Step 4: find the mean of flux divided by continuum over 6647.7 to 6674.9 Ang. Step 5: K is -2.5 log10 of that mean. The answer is 0.04 mag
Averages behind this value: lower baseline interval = 27.5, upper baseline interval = 26.8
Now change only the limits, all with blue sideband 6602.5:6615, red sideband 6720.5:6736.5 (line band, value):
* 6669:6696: 0.226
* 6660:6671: 0.226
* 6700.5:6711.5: 0.307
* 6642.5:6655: 0.225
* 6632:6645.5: 0.140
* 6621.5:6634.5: 0.039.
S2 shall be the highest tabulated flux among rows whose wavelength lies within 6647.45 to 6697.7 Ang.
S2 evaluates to 31.76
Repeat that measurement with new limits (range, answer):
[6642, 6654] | 28.03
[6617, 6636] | 36.3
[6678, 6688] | 30.56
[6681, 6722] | 63.25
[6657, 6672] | 31.56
